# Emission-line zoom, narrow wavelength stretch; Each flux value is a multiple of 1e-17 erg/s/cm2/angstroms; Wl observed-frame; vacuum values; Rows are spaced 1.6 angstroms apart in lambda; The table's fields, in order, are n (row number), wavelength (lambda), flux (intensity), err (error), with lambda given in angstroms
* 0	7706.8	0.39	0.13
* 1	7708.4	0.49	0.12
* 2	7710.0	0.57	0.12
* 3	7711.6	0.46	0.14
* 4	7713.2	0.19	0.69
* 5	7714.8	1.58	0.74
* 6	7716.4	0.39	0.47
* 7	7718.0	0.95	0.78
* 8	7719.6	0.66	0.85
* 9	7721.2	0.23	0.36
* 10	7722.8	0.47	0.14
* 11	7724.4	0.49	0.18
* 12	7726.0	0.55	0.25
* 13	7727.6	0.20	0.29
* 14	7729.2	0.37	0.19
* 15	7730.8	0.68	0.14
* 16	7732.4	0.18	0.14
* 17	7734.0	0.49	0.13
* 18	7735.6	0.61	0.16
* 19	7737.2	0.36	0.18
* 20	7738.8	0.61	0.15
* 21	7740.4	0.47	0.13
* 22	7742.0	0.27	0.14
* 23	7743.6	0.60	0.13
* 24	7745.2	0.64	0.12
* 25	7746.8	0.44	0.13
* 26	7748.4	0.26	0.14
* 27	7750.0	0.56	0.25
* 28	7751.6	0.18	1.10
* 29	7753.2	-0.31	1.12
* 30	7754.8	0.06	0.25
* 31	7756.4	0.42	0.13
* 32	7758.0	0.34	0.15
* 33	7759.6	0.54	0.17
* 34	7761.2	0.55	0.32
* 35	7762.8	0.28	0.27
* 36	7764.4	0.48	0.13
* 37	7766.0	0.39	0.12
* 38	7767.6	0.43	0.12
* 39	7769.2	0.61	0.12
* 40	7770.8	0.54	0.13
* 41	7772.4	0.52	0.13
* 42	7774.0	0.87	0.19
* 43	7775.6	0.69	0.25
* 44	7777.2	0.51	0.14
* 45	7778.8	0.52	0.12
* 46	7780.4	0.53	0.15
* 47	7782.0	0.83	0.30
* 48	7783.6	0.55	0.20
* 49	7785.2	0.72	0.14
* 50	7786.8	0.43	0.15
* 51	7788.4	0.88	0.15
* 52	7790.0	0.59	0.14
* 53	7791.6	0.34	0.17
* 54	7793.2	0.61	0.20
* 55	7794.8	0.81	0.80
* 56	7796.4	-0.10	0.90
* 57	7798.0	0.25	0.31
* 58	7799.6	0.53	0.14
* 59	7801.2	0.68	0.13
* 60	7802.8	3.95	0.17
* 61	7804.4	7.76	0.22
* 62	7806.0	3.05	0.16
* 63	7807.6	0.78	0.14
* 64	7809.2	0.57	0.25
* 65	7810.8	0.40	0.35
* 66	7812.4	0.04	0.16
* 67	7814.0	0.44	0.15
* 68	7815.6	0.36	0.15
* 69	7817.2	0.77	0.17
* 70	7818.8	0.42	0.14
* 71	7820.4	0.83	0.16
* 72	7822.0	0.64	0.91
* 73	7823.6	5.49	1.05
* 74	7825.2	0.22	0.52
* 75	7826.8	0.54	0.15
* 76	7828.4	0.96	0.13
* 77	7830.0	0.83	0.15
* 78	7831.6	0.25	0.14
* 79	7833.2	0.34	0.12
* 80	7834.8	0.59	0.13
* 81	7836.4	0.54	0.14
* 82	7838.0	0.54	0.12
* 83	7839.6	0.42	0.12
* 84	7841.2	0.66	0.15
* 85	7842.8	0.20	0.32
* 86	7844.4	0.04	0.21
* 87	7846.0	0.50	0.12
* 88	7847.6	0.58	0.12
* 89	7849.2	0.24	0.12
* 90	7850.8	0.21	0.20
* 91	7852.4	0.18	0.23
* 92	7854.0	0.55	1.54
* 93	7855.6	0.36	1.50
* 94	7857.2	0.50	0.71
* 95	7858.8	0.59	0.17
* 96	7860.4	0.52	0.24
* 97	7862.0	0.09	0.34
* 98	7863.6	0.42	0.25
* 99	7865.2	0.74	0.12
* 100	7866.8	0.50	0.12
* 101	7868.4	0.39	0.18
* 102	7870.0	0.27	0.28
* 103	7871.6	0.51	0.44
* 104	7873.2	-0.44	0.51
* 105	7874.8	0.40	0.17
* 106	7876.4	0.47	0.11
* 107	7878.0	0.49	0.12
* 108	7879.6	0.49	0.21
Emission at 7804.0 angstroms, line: H-alpha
